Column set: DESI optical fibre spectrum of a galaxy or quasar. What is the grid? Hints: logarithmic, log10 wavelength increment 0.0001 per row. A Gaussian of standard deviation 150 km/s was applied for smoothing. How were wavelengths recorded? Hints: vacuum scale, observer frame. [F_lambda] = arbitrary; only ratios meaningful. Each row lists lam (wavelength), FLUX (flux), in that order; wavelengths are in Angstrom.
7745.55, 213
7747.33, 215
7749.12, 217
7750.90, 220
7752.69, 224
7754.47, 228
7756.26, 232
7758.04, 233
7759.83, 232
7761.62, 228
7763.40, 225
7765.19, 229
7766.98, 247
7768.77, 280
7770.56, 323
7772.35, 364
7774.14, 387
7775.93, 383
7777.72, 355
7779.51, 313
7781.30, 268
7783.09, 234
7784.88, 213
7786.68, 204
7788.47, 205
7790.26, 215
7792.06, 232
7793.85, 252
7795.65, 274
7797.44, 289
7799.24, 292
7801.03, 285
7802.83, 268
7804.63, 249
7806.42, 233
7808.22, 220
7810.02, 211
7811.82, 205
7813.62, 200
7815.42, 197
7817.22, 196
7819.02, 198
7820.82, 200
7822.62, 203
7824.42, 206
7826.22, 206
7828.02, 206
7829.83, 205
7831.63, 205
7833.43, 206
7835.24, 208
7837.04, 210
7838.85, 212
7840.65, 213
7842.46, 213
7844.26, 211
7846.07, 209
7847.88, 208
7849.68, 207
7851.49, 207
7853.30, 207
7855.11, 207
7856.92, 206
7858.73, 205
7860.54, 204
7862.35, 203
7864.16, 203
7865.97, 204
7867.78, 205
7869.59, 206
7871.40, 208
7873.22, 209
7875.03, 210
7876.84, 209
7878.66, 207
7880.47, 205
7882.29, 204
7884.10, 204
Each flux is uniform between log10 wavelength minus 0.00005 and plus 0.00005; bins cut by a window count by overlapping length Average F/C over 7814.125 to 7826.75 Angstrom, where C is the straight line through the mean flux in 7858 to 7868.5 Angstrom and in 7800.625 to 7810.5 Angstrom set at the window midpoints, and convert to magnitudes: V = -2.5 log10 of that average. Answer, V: 0.16 mag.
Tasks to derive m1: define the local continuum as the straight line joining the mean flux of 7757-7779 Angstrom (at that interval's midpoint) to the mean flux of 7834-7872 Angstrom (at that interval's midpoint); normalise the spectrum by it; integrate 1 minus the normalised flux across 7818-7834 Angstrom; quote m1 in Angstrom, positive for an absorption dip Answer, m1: 2.0 Angstrom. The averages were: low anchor 291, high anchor 207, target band 204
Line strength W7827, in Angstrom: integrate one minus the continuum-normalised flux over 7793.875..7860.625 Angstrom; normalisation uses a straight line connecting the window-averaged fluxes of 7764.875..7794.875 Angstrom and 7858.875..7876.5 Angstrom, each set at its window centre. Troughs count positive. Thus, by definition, 5.6 Angstrom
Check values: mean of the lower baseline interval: 278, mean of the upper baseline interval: 206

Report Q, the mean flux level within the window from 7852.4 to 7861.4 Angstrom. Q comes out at 206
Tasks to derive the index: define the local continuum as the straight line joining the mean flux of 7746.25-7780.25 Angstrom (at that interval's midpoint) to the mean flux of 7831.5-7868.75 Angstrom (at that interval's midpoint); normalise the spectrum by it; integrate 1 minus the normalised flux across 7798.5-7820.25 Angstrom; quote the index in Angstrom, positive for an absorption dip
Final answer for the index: 0.8 Angstrom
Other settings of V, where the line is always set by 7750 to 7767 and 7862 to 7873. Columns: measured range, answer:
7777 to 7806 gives -0.166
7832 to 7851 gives 0.007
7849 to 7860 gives 0.009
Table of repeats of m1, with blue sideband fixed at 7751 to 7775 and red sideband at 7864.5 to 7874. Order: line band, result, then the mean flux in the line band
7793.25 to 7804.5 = -1.48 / 275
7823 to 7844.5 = 1.59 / 208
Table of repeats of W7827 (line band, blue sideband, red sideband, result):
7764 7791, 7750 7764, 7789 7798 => -4.7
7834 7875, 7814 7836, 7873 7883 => -0.4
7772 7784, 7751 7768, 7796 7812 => -4.4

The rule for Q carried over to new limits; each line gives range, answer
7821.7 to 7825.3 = 205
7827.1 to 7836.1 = 206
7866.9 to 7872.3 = 206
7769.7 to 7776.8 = 364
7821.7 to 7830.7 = 205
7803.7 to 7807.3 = 242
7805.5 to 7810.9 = 222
